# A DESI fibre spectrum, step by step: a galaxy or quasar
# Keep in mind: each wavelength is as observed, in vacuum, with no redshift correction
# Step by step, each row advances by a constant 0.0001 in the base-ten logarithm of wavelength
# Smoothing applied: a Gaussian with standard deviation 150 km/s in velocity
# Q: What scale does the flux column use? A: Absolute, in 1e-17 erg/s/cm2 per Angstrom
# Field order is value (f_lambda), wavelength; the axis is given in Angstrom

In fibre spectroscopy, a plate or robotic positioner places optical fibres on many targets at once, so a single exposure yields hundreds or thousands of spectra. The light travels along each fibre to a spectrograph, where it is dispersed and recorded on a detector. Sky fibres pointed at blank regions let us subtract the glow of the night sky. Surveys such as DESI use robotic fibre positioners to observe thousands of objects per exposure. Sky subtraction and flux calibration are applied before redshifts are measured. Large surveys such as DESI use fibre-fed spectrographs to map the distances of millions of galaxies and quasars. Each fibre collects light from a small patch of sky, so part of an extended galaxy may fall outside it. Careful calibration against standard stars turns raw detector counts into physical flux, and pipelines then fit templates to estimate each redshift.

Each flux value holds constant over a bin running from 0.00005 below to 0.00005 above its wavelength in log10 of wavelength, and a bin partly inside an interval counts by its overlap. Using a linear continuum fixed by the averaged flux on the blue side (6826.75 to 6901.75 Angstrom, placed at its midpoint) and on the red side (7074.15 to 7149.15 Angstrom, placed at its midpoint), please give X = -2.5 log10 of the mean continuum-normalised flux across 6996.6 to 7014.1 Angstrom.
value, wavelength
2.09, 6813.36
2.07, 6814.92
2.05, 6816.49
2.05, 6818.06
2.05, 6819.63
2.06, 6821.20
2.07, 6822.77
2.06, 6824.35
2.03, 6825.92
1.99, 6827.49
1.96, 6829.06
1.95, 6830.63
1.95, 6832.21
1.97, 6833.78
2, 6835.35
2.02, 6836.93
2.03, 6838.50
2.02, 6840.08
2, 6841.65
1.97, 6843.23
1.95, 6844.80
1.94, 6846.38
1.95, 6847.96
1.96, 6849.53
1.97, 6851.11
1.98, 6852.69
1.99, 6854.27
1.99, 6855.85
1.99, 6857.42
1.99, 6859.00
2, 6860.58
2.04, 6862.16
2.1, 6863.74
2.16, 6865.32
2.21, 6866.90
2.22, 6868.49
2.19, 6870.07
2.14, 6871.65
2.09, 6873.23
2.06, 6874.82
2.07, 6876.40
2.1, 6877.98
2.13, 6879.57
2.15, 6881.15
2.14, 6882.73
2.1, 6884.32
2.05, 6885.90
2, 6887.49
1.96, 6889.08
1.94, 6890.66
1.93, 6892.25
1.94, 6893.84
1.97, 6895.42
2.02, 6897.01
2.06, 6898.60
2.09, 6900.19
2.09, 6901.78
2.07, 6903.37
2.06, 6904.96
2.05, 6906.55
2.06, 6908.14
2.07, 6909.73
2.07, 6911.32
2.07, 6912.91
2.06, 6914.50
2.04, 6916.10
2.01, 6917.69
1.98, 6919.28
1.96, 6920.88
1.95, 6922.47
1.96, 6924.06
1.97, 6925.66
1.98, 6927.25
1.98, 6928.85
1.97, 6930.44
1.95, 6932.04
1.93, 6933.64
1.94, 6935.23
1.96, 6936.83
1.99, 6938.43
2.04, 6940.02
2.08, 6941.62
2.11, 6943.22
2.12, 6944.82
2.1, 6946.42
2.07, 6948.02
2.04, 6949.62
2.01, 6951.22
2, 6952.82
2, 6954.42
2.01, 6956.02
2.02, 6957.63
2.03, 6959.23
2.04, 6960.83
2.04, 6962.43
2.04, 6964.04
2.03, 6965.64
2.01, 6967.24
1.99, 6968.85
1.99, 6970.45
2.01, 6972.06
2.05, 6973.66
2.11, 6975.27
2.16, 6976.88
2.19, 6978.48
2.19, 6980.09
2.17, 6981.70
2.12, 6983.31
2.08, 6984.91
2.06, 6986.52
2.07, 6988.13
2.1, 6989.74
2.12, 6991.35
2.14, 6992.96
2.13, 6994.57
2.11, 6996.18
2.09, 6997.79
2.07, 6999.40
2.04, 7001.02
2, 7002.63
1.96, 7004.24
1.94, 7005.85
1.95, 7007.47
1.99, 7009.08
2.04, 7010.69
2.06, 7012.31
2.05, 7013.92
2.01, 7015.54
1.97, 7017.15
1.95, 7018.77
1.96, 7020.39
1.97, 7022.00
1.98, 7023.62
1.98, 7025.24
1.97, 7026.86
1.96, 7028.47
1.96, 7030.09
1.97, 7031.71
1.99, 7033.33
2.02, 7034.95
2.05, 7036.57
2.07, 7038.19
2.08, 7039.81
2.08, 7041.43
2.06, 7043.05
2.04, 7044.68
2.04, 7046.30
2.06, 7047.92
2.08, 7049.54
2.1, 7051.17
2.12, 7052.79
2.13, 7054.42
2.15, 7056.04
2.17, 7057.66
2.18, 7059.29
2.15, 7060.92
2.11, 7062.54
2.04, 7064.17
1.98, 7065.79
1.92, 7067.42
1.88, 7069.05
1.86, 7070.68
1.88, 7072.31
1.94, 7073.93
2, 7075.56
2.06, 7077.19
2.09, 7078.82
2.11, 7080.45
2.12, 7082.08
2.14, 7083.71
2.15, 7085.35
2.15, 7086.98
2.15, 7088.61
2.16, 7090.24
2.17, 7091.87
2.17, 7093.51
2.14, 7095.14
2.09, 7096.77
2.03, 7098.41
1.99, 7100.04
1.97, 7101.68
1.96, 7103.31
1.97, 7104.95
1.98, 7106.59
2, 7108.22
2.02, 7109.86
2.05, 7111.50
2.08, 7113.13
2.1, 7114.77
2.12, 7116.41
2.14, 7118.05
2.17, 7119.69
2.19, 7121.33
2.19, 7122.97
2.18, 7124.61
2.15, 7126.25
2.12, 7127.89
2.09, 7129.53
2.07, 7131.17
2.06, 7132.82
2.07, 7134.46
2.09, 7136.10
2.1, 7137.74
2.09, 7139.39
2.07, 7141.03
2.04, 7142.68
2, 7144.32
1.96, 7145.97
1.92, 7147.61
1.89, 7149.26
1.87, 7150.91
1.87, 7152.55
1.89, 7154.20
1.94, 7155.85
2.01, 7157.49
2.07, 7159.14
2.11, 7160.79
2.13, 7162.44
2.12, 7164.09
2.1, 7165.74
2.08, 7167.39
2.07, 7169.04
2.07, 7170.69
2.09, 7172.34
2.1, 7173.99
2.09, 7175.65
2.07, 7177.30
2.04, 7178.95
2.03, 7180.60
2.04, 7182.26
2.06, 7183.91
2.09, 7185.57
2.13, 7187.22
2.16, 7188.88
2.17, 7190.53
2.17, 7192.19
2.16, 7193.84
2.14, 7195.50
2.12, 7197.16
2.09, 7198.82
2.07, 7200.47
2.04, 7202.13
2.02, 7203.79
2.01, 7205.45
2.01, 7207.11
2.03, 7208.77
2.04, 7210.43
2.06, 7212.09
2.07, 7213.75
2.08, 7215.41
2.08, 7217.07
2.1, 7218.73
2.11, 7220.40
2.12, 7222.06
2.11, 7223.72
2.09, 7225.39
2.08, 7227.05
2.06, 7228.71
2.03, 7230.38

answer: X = 0.02 mag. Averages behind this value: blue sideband 2.03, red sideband 2.08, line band 2.02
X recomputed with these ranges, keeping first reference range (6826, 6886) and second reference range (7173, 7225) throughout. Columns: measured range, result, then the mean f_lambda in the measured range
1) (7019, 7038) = 0.04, 1.98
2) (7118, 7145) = -0.02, 2.11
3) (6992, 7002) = -0.02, 2.09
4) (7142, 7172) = 0.04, 2.01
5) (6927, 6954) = 0.02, 2.02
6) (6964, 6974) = 0.02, 2.02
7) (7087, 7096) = -0.05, 2.16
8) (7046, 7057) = -0.02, 2.1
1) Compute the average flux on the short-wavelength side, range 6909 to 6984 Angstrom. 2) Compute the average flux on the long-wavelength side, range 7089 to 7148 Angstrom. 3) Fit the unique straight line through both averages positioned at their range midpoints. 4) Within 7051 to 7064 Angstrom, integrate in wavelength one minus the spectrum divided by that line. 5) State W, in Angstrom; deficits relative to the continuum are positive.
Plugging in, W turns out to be -0.47 Angstrom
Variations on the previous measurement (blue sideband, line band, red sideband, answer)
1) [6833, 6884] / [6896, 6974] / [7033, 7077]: 0.88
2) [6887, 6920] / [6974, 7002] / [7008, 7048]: -1.34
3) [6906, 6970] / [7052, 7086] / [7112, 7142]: 0.48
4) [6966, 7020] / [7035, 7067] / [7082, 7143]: -0.17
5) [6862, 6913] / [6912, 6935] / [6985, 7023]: 0.84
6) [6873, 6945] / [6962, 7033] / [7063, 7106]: -0.17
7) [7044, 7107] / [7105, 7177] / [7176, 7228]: 0.53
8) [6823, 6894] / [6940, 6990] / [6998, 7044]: -1.25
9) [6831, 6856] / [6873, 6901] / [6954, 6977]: -0.64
